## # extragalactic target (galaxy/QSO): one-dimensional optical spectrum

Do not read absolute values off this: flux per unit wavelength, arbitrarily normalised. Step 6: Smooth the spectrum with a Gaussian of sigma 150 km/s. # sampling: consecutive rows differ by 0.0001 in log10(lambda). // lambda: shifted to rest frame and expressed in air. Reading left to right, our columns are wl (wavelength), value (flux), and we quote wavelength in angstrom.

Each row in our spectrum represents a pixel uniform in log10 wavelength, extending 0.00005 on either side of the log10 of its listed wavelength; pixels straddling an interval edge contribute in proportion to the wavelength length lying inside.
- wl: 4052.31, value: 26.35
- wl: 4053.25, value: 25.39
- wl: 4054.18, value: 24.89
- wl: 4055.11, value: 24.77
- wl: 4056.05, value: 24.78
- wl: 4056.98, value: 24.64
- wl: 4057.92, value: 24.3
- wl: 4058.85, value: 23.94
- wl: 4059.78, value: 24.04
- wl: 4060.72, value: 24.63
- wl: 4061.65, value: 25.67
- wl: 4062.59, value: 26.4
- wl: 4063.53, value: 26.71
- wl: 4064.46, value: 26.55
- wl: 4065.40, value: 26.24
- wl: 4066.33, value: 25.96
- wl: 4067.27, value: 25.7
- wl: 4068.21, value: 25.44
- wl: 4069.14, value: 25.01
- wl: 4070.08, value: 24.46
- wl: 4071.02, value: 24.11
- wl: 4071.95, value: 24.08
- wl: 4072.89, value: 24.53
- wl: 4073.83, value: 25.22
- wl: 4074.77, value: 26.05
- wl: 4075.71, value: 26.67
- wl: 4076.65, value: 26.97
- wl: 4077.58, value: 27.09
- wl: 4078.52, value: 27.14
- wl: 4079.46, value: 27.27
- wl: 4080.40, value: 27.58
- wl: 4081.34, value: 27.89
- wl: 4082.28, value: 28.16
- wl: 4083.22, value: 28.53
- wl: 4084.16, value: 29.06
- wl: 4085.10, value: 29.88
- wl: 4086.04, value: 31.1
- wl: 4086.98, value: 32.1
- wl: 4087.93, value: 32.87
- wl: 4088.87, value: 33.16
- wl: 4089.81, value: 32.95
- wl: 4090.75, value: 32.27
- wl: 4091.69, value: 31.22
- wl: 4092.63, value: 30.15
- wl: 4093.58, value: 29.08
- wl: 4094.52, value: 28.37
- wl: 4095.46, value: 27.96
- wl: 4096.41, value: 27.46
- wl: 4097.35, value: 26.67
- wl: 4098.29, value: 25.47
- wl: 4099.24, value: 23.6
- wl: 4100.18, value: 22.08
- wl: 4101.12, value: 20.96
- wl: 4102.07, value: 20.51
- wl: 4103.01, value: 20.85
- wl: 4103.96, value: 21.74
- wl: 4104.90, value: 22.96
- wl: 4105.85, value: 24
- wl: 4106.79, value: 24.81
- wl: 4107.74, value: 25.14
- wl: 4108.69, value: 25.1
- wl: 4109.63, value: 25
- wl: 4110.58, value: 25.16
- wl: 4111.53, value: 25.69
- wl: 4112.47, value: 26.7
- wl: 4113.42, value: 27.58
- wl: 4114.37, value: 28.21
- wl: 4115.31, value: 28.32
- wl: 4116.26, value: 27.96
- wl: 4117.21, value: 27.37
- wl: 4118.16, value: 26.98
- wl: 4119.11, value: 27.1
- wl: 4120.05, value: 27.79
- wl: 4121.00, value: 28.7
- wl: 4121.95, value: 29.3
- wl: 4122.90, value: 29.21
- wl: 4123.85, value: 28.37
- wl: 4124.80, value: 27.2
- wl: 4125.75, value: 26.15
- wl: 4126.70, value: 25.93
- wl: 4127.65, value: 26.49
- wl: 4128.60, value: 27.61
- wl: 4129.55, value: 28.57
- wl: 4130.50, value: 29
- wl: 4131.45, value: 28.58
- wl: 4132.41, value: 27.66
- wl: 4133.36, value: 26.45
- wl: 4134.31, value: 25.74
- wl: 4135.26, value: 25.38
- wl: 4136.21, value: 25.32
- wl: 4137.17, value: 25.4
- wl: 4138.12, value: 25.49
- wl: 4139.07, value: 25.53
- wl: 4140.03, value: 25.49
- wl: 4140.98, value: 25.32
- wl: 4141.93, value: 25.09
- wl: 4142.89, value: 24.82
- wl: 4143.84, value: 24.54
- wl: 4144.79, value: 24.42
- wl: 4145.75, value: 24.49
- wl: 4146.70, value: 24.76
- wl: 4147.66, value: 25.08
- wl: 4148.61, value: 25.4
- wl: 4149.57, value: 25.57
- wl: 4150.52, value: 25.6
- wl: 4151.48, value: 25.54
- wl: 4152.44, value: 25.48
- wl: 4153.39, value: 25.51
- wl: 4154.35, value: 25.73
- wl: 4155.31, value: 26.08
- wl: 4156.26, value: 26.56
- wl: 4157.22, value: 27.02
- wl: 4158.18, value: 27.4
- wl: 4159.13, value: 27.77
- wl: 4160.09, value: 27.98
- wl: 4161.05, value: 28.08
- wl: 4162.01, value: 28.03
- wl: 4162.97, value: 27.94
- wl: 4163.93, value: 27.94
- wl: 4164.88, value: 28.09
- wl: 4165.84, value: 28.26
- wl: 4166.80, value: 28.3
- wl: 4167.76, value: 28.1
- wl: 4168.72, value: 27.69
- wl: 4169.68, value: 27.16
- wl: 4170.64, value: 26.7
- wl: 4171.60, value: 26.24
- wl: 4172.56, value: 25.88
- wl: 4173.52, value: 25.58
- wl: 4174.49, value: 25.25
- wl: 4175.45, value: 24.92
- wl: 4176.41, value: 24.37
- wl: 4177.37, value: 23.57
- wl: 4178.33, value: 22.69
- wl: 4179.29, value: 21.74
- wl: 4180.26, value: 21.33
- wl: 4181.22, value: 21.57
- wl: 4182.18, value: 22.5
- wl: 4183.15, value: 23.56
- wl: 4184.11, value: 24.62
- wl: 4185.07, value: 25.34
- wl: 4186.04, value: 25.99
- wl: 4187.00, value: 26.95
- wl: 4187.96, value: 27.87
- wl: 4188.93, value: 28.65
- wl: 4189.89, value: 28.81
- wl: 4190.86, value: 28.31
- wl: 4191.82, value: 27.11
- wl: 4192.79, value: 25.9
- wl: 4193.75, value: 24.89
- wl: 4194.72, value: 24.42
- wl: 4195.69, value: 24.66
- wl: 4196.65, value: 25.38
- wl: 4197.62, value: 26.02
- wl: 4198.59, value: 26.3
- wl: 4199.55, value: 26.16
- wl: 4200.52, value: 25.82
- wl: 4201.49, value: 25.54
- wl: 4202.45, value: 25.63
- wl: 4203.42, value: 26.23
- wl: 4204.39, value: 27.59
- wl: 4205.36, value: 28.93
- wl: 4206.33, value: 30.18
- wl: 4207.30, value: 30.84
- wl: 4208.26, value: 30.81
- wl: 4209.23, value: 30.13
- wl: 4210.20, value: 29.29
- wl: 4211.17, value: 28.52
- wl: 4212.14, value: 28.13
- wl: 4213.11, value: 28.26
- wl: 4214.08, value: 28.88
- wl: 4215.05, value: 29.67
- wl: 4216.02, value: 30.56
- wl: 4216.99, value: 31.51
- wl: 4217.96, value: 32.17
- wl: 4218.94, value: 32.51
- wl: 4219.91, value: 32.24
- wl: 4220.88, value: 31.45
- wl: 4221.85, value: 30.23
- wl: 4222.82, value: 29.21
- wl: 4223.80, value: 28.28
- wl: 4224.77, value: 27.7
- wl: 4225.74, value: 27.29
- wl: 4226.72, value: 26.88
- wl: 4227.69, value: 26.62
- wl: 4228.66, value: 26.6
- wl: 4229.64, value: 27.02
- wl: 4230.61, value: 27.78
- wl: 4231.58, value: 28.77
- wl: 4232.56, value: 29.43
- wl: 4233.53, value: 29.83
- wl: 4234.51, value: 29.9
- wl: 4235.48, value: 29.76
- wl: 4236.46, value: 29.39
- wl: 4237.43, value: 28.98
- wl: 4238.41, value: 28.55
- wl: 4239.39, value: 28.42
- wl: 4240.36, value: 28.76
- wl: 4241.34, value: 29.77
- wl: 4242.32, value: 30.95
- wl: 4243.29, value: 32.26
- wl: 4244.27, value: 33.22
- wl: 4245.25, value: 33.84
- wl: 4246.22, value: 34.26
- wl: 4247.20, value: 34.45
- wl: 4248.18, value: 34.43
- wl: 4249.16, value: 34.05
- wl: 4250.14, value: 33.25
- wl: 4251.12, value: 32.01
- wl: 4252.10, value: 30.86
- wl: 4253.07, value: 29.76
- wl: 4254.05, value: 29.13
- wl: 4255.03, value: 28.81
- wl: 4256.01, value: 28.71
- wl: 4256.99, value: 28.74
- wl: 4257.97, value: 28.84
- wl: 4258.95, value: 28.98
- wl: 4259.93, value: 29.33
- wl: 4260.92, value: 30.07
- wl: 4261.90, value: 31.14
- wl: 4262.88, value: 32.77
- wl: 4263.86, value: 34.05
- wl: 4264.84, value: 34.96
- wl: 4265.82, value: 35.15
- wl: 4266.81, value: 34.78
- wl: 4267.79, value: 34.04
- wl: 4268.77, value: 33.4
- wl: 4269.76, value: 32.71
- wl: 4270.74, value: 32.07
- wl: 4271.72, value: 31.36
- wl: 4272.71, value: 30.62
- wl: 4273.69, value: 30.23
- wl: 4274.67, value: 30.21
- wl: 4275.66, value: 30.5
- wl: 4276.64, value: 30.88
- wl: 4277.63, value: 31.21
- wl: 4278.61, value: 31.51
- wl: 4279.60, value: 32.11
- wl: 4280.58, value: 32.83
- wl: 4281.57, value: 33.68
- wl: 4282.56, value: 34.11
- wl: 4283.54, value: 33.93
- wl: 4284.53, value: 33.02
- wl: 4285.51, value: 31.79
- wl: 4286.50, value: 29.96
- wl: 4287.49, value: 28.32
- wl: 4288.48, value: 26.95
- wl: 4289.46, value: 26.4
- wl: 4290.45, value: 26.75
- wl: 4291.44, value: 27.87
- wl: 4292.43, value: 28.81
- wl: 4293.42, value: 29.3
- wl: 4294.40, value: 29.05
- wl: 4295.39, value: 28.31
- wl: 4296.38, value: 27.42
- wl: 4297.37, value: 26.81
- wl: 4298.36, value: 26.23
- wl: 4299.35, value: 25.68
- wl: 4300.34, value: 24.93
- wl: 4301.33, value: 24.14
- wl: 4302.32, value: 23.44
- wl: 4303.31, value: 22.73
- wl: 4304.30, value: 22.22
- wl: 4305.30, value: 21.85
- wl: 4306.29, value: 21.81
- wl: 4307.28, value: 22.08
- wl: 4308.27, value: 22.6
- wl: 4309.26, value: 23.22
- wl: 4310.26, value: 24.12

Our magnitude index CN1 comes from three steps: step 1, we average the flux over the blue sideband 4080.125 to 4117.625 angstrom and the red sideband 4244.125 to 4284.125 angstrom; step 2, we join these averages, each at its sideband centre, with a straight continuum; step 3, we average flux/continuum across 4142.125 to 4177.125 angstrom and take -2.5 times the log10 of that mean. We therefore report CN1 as 0.10 mag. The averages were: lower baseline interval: 27.1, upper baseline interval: 32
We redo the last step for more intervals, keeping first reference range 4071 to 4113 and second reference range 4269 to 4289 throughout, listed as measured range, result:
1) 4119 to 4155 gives 0.06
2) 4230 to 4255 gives -0.01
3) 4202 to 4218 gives 0.02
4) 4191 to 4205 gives 0.14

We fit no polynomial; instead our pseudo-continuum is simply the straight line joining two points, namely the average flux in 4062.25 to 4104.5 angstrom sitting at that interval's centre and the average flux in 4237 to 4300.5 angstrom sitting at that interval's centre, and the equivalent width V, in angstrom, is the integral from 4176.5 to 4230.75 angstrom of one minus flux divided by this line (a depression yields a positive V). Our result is 4.0 angstrom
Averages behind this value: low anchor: 27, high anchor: 30.7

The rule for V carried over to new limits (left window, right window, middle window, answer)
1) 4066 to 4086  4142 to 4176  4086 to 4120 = -0.4 angstrom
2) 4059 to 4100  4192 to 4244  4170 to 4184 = 2.1 angstrom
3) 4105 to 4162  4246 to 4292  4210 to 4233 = 0.4 angstrom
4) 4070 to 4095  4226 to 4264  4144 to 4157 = 1.7 angstrom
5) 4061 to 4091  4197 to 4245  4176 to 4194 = 2.2 angstrom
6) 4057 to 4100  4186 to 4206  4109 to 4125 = -0.2 angstrom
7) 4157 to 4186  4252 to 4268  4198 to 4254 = -1.0 angstrom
